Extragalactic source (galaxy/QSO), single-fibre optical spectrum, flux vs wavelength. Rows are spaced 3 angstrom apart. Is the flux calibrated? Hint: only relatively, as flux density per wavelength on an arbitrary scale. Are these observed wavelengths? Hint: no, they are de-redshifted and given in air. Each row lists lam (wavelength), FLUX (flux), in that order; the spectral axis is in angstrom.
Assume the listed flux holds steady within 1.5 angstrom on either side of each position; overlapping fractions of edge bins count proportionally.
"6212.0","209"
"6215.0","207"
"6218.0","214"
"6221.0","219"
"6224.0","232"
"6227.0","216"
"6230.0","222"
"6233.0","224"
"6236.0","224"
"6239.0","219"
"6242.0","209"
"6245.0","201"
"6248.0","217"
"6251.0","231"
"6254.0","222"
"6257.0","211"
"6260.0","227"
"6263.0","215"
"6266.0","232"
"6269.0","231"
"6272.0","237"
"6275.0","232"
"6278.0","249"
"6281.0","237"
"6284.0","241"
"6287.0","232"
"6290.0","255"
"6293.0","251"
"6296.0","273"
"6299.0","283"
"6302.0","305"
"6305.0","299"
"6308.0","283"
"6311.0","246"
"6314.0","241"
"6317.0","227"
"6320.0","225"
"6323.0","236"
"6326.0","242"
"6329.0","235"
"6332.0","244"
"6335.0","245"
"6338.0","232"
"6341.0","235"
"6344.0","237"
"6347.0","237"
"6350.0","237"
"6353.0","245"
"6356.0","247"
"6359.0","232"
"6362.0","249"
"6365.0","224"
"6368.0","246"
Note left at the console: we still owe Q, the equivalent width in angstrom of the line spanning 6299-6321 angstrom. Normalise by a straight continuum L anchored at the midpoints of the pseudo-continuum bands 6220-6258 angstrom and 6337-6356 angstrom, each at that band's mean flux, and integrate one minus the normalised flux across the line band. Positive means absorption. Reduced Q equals -3.0 angstrom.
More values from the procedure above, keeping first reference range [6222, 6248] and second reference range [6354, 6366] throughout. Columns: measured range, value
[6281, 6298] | -1.7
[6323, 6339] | -0.4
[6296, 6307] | -3.0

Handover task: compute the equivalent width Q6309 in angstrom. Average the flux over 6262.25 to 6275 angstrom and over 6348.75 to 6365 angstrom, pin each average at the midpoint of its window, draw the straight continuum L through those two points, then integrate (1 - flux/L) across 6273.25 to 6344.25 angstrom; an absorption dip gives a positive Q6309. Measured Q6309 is -4.5 angstrom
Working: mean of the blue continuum 230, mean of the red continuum 240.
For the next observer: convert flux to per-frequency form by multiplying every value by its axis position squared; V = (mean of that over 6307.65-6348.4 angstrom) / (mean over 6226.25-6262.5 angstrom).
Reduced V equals 1.1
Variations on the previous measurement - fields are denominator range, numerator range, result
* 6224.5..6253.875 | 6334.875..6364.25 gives 1.13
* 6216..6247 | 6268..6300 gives 1.15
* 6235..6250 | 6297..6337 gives 1.22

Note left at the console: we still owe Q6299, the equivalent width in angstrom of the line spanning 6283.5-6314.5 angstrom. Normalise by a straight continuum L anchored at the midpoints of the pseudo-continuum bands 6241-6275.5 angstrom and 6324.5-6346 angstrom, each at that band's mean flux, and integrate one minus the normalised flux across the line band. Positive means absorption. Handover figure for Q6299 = -4.7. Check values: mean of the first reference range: 222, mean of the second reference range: 239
